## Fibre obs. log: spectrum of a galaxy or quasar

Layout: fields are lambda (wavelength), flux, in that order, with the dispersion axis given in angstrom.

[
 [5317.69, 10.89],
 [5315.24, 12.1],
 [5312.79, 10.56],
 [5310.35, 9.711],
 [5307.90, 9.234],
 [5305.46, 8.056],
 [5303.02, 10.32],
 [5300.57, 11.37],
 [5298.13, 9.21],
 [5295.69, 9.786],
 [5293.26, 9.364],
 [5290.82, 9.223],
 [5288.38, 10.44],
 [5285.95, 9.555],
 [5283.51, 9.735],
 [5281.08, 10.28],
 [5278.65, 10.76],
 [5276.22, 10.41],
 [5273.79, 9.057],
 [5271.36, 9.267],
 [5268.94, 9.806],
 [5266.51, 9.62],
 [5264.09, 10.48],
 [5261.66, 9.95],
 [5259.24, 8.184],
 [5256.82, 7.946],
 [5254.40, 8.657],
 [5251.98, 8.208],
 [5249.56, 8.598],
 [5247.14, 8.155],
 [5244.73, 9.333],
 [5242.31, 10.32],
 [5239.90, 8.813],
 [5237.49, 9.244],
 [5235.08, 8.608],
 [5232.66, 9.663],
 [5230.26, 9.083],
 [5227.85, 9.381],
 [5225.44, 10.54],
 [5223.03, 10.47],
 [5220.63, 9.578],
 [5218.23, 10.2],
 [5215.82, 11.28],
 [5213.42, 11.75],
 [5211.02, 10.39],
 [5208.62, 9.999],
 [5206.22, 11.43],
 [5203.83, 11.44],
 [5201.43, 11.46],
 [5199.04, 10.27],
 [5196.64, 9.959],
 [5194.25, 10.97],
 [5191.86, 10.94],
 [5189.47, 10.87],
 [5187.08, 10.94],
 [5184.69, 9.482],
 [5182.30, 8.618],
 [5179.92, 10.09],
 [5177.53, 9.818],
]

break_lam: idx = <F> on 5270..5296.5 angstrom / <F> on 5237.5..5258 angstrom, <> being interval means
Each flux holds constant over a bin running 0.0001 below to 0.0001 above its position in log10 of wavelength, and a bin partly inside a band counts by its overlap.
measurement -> 1.1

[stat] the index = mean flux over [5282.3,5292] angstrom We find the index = 9.73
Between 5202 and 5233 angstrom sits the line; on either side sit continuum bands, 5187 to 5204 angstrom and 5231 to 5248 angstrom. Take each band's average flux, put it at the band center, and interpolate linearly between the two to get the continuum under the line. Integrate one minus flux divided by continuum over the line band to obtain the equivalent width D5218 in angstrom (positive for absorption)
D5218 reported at -1.3 angstrom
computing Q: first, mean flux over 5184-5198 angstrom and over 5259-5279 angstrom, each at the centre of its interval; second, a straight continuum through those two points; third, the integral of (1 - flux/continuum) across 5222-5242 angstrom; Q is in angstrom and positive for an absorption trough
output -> 1.3 angstrom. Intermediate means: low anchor 10.6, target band 9.5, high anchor 9.76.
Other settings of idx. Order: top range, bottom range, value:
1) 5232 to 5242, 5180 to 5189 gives 0.93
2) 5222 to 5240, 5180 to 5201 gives 0.92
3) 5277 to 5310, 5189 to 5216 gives 0.90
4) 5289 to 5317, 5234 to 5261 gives 1.13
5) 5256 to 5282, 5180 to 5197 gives 0.94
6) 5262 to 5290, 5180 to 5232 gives 0.95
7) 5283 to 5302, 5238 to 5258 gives 1.12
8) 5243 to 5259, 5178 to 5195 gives 0.83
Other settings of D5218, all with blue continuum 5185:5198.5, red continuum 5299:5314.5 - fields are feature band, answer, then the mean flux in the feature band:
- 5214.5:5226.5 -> 0.03 angstrom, 10.4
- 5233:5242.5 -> 1.08 angstrom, 9.17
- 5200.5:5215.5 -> -0.79 angstrom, 11.1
